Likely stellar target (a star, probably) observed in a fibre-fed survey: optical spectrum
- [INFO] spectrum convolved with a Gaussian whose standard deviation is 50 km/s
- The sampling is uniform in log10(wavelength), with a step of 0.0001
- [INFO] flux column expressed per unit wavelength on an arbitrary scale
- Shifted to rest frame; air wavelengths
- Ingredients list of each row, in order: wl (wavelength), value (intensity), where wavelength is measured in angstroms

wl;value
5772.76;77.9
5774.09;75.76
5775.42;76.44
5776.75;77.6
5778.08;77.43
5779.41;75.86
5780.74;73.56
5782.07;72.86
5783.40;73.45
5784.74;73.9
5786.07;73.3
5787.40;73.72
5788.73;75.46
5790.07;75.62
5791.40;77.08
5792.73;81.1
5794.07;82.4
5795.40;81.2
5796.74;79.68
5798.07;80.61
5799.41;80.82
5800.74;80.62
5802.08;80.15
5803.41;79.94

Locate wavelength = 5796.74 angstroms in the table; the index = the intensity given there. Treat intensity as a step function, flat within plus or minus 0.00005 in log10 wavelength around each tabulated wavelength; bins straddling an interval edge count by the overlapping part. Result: 79.68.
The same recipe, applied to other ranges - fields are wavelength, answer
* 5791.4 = 77.08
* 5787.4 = 73.72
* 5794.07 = 82.4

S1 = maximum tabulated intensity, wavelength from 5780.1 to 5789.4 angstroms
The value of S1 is 75.46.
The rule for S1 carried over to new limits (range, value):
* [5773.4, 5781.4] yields 77.6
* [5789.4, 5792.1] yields 77.08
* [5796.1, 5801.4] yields 80.82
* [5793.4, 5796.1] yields 82.4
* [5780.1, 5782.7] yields 73.56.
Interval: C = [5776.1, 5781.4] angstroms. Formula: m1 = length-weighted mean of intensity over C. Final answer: 76.1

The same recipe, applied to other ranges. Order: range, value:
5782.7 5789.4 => 73.9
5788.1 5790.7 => 75.3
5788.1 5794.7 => 78.3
